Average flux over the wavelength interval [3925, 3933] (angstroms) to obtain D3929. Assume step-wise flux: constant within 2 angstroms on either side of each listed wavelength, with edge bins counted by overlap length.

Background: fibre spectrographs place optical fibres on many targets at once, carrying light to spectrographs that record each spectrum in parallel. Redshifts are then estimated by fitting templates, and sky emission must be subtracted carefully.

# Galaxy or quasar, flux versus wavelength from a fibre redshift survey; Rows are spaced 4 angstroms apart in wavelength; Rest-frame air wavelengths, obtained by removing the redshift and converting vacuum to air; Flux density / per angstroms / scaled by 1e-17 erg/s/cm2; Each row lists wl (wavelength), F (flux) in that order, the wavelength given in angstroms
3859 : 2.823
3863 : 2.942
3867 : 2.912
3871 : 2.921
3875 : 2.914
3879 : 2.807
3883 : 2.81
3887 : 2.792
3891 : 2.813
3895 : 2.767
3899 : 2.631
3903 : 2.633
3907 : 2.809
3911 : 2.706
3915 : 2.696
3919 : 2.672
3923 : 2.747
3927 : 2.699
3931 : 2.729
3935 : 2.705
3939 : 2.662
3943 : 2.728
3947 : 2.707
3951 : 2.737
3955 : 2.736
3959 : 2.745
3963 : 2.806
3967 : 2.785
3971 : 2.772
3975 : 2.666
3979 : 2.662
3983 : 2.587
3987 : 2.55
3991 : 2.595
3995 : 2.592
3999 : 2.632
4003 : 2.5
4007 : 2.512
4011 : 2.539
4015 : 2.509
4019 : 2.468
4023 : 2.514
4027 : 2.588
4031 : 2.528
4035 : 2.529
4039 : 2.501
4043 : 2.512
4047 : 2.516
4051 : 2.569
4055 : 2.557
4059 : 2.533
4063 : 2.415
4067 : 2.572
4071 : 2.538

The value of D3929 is 2.71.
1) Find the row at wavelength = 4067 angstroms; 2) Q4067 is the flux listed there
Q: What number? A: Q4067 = 2.572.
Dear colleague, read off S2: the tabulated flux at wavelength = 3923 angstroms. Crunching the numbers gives 2.747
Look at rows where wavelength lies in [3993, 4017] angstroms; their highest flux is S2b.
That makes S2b 2.632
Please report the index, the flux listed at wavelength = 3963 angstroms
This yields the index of 2.806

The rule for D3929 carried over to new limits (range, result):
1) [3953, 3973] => 2.77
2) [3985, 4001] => 2.59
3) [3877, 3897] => 2.8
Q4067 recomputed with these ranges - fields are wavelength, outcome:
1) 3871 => 2.921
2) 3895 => 2.767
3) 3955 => 2.736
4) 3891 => 2.813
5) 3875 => 2.914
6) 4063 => 2.415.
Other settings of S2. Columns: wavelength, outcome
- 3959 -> 2.745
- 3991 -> 2.595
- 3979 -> 2.662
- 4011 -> 2.539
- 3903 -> 2.633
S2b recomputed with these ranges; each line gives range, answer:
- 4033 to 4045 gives 2.529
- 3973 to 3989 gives 2.666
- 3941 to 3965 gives 2.806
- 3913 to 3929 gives 2.747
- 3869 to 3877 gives 2.921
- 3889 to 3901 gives 2.813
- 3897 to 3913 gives 2.809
